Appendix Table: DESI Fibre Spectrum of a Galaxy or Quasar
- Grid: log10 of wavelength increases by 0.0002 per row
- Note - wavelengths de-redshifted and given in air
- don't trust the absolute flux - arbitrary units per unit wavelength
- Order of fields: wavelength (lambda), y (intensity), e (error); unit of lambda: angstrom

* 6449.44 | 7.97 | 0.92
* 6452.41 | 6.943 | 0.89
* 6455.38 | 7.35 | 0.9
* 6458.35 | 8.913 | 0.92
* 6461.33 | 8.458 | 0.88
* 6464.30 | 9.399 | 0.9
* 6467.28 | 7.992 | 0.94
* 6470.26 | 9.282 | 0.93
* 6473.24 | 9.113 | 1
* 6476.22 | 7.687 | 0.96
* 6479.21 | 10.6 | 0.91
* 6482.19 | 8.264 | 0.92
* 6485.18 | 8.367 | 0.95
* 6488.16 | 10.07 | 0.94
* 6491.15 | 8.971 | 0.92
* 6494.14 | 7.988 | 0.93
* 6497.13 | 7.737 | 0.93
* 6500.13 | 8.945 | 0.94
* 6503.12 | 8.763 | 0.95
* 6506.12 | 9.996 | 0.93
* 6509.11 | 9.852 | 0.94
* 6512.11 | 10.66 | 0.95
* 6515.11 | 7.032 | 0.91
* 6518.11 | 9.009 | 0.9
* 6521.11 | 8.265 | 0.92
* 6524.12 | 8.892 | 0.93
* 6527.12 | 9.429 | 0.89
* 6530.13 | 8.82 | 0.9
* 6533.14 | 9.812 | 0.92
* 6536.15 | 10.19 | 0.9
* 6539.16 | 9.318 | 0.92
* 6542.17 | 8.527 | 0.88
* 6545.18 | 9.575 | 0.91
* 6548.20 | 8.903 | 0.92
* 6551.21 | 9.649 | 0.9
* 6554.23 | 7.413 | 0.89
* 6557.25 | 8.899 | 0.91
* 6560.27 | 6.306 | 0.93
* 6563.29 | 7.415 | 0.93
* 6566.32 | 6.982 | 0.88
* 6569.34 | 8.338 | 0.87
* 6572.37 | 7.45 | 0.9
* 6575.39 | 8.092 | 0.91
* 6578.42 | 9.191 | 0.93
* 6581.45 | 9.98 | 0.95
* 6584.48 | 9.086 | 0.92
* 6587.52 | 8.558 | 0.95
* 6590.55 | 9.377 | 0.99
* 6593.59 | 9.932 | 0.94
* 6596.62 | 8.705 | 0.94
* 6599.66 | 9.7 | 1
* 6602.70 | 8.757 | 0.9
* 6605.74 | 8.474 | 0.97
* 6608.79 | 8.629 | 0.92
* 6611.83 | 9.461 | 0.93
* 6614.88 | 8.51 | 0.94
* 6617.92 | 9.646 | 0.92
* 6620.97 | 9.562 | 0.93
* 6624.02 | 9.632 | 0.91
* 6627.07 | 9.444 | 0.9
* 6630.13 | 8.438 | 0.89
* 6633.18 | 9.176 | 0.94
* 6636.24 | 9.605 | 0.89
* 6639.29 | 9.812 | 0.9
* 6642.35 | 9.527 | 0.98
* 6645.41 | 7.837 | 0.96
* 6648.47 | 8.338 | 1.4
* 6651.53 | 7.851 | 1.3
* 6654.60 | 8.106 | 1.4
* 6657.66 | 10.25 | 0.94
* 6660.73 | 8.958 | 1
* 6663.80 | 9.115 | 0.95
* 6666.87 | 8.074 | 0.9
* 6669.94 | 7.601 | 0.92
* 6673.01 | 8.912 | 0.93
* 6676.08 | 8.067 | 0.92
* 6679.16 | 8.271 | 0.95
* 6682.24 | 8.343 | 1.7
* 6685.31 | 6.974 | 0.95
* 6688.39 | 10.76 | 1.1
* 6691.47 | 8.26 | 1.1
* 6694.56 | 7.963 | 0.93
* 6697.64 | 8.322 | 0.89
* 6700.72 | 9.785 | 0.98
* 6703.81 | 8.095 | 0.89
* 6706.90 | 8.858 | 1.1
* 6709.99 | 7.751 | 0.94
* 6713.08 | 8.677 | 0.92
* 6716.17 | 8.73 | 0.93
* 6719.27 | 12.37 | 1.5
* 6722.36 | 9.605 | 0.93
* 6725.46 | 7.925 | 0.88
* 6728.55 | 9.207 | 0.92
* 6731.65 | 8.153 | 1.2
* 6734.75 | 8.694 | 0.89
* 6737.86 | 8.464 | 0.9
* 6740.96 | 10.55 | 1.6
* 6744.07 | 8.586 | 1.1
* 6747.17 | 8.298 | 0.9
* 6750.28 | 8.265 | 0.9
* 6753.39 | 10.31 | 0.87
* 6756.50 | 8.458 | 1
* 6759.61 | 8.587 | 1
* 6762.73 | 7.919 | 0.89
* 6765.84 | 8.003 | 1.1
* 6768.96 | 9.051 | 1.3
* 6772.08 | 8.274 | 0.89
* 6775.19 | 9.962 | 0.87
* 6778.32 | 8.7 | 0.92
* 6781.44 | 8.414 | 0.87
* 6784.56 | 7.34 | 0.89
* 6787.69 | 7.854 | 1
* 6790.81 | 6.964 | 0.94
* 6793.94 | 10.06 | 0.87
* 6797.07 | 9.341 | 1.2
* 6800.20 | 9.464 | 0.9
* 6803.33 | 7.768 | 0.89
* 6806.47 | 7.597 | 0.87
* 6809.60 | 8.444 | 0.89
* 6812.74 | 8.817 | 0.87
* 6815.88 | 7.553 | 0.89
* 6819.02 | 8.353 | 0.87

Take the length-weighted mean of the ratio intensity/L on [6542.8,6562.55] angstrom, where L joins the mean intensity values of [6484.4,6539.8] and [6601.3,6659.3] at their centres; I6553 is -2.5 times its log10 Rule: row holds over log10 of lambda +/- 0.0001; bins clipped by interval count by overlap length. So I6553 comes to 0.08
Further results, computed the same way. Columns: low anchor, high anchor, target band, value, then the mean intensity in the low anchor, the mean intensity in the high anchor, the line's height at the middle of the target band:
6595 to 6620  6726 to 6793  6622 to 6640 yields -0.05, 9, 8.58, 8.94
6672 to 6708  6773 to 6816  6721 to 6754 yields -0.04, 8.54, 8.48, 8.51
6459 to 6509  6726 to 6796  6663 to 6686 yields 0.07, 8.88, 8.64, 8.71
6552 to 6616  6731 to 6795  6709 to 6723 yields -0.11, 8.55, 8.61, 8.59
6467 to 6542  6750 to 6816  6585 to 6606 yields -0.03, 9.01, 8.53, 8.85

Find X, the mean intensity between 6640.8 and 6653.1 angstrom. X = 8.39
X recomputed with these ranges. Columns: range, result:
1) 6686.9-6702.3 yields 9.01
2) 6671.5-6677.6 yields 8.49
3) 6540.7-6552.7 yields 9.17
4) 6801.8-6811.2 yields 7.94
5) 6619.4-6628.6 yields 9.54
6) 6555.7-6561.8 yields 7.6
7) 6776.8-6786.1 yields 8.16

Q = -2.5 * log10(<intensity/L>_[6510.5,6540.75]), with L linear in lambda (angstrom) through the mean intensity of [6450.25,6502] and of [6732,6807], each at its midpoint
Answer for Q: -0.07 mag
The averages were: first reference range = 8.59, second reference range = 8.63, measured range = 9.14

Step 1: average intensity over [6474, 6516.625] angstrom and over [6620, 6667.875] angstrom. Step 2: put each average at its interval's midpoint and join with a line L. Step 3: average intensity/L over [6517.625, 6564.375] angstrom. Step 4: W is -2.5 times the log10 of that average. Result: 0.02 mag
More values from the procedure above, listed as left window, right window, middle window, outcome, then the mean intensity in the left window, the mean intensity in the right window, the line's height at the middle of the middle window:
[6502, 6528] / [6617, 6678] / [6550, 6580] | 0.14 mag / 9.1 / 8.88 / 9.02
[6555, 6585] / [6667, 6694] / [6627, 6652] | -0.08 mag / 8.13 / 8.37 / 8.28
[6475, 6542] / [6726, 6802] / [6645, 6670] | 0.04 mag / 9.03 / 8.69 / 8.83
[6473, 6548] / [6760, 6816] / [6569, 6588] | 0.02 mag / 9.03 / 8.44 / 8.89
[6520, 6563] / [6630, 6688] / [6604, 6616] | -0.01 mag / 8.82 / 8.64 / 8.71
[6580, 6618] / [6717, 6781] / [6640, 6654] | 0.08 mag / 9.12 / 8.96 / 9.07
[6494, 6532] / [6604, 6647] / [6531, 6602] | 0.03 mag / 8.92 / 9.12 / 9.01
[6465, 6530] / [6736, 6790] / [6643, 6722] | 0.00 mag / 8.9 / 8.62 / 8.71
